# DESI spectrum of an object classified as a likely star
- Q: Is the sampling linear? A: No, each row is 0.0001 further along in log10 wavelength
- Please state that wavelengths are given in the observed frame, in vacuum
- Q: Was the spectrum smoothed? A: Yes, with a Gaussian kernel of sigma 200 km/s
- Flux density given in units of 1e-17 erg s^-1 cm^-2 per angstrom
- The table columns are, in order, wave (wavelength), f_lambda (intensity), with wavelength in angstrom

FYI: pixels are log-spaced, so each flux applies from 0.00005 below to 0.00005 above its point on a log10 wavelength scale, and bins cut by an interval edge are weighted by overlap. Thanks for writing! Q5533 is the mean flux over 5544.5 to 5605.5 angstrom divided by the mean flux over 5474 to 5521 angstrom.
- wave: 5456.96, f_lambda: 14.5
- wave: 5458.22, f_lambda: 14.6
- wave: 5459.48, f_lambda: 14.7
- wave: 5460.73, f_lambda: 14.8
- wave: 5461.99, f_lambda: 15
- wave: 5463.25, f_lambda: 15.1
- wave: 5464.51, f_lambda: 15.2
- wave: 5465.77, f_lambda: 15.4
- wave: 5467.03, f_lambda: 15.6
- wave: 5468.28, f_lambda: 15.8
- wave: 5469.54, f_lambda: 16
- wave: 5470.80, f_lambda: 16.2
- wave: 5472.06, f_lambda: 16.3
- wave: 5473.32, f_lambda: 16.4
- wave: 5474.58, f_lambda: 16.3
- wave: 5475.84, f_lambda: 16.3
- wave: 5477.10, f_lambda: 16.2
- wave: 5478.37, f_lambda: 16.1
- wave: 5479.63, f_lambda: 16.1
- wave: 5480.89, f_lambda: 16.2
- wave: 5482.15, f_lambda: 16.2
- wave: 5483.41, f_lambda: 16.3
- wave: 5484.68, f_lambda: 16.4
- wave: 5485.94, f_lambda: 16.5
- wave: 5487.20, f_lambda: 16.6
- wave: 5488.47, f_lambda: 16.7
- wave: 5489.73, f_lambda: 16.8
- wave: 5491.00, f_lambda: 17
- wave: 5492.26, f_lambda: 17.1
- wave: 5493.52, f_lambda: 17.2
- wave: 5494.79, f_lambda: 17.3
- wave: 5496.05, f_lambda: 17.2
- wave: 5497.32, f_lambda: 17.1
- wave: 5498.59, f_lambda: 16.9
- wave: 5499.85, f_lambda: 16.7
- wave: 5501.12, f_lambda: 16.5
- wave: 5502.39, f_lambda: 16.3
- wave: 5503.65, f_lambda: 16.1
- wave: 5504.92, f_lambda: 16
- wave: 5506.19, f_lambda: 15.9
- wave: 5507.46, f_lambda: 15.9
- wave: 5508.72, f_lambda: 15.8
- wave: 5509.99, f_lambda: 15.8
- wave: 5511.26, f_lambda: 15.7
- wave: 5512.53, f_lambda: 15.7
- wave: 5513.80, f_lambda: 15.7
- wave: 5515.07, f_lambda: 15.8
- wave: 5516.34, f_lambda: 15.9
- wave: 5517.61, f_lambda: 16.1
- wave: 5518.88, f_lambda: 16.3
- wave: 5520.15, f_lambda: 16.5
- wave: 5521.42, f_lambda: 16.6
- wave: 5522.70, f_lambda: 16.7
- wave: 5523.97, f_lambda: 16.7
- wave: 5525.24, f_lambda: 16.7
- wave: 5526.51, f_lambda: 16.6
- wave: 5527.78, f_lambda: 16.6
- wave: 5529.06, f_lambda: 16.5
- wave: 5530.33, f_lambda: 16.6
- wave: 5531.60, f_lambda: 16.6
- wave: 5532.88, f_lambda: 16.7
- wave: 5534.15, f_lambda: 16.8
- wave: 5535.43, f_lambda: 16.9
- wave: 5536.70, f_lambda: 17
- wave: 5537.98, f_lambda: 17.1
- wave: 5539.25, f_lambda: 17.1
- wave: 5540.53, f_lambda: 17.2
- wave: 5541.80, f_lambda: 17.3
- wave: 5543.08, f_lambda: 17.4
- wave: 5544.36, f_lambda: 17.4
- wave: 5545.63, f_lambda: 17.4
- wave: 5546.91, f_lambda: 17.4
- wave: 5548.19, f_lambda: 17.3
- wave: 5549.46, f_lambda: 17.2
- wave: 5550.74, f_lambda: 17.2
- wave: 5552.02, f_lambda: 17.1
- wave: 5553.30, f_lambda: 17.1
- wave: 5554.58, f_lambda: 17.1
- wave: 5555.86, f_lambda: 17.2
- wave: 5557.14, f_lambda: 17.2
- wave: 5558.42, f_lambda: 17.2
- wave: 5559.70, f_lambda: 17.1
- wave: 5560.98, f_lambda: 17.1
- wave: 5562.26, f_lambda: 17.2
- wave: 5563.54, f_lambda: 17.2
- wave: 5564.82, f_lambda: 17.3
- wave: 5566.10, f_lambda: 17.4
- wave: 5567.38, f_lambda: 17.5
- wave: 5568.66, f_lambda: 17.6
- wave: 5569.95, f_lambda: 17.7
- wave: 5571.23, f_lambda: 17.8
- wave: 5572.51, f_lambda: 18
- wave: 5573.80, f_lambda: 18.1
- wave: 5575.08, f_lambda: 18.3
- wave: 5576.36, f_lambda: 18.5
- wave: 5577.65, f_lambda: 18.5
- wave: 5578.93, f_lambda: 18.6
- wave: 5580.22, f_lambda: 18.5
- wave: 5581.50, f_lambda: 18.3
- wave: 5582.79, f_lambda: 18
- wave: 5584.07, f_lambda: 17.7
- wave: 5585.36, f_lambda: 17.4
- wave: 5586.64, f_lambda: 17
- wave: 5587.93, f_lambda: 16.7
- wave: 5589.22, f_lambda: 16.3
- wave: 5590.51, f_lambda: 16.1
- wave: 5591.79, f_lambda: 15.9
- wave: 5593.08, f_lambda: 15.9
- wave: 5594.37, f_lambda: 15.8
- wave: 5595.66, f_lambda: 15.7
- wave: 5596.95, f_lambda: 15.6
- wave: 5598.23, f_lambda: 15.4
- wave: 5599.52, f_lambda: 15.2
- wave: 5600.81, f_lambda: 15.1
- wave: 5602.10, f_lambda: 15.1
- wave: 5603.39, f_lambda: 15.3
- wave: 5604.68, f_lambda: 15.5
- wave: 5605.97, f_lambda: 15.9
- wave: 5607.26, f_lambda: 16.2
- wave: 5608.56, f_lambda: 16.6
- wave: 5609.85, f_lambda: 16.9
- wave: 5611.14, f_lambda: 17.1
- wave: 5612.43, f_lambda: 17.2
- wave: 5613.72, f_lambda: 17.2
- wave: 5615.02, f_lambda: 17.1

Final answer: 1.04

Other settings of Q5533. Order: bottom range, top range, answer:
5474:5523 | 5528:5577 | 1.06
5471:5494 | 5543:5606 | 1.03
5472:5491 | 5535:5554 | 1.05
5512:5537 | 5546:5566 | 1.05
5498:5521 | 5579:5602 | 1.03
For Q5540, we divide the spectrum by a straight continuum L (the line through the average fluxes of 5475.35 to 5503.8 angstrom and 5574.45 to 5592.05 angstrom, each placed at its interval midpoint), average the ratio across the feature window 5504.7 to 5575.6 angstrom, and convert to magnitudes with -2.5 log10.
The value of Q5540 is 0.02 mag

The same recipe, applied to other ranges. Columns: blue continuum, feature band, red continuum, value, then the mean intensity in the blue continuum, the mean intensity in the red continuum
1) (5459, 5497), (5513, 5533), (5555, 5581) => 0.036 mag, 16.2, 17.7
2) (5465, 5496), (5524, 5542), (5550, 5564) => 0.005 mag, 16.4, 17.1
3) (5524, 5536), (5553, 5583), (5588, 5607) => -0.102 mag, 16.7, 15.7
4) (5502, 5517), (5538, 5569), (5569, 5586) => 0.003 mag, 15.9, 18.1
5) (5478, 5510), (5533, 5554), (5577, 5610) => -0.043 mag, 16.5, 16.5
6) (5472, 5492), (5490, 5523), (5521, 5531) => 0.010 mag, 16.4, 16.6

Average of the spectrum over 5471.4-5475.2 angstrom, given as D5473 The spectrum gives 16.3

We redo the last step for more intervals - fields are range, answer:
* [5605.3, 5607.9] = 16.1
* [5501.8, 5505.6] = 16.1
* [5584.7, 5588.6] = 17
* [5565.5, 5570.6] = 17.5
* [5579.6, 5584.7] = 18.1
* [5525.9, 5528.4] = 16.6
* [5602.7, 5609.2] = 15.9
